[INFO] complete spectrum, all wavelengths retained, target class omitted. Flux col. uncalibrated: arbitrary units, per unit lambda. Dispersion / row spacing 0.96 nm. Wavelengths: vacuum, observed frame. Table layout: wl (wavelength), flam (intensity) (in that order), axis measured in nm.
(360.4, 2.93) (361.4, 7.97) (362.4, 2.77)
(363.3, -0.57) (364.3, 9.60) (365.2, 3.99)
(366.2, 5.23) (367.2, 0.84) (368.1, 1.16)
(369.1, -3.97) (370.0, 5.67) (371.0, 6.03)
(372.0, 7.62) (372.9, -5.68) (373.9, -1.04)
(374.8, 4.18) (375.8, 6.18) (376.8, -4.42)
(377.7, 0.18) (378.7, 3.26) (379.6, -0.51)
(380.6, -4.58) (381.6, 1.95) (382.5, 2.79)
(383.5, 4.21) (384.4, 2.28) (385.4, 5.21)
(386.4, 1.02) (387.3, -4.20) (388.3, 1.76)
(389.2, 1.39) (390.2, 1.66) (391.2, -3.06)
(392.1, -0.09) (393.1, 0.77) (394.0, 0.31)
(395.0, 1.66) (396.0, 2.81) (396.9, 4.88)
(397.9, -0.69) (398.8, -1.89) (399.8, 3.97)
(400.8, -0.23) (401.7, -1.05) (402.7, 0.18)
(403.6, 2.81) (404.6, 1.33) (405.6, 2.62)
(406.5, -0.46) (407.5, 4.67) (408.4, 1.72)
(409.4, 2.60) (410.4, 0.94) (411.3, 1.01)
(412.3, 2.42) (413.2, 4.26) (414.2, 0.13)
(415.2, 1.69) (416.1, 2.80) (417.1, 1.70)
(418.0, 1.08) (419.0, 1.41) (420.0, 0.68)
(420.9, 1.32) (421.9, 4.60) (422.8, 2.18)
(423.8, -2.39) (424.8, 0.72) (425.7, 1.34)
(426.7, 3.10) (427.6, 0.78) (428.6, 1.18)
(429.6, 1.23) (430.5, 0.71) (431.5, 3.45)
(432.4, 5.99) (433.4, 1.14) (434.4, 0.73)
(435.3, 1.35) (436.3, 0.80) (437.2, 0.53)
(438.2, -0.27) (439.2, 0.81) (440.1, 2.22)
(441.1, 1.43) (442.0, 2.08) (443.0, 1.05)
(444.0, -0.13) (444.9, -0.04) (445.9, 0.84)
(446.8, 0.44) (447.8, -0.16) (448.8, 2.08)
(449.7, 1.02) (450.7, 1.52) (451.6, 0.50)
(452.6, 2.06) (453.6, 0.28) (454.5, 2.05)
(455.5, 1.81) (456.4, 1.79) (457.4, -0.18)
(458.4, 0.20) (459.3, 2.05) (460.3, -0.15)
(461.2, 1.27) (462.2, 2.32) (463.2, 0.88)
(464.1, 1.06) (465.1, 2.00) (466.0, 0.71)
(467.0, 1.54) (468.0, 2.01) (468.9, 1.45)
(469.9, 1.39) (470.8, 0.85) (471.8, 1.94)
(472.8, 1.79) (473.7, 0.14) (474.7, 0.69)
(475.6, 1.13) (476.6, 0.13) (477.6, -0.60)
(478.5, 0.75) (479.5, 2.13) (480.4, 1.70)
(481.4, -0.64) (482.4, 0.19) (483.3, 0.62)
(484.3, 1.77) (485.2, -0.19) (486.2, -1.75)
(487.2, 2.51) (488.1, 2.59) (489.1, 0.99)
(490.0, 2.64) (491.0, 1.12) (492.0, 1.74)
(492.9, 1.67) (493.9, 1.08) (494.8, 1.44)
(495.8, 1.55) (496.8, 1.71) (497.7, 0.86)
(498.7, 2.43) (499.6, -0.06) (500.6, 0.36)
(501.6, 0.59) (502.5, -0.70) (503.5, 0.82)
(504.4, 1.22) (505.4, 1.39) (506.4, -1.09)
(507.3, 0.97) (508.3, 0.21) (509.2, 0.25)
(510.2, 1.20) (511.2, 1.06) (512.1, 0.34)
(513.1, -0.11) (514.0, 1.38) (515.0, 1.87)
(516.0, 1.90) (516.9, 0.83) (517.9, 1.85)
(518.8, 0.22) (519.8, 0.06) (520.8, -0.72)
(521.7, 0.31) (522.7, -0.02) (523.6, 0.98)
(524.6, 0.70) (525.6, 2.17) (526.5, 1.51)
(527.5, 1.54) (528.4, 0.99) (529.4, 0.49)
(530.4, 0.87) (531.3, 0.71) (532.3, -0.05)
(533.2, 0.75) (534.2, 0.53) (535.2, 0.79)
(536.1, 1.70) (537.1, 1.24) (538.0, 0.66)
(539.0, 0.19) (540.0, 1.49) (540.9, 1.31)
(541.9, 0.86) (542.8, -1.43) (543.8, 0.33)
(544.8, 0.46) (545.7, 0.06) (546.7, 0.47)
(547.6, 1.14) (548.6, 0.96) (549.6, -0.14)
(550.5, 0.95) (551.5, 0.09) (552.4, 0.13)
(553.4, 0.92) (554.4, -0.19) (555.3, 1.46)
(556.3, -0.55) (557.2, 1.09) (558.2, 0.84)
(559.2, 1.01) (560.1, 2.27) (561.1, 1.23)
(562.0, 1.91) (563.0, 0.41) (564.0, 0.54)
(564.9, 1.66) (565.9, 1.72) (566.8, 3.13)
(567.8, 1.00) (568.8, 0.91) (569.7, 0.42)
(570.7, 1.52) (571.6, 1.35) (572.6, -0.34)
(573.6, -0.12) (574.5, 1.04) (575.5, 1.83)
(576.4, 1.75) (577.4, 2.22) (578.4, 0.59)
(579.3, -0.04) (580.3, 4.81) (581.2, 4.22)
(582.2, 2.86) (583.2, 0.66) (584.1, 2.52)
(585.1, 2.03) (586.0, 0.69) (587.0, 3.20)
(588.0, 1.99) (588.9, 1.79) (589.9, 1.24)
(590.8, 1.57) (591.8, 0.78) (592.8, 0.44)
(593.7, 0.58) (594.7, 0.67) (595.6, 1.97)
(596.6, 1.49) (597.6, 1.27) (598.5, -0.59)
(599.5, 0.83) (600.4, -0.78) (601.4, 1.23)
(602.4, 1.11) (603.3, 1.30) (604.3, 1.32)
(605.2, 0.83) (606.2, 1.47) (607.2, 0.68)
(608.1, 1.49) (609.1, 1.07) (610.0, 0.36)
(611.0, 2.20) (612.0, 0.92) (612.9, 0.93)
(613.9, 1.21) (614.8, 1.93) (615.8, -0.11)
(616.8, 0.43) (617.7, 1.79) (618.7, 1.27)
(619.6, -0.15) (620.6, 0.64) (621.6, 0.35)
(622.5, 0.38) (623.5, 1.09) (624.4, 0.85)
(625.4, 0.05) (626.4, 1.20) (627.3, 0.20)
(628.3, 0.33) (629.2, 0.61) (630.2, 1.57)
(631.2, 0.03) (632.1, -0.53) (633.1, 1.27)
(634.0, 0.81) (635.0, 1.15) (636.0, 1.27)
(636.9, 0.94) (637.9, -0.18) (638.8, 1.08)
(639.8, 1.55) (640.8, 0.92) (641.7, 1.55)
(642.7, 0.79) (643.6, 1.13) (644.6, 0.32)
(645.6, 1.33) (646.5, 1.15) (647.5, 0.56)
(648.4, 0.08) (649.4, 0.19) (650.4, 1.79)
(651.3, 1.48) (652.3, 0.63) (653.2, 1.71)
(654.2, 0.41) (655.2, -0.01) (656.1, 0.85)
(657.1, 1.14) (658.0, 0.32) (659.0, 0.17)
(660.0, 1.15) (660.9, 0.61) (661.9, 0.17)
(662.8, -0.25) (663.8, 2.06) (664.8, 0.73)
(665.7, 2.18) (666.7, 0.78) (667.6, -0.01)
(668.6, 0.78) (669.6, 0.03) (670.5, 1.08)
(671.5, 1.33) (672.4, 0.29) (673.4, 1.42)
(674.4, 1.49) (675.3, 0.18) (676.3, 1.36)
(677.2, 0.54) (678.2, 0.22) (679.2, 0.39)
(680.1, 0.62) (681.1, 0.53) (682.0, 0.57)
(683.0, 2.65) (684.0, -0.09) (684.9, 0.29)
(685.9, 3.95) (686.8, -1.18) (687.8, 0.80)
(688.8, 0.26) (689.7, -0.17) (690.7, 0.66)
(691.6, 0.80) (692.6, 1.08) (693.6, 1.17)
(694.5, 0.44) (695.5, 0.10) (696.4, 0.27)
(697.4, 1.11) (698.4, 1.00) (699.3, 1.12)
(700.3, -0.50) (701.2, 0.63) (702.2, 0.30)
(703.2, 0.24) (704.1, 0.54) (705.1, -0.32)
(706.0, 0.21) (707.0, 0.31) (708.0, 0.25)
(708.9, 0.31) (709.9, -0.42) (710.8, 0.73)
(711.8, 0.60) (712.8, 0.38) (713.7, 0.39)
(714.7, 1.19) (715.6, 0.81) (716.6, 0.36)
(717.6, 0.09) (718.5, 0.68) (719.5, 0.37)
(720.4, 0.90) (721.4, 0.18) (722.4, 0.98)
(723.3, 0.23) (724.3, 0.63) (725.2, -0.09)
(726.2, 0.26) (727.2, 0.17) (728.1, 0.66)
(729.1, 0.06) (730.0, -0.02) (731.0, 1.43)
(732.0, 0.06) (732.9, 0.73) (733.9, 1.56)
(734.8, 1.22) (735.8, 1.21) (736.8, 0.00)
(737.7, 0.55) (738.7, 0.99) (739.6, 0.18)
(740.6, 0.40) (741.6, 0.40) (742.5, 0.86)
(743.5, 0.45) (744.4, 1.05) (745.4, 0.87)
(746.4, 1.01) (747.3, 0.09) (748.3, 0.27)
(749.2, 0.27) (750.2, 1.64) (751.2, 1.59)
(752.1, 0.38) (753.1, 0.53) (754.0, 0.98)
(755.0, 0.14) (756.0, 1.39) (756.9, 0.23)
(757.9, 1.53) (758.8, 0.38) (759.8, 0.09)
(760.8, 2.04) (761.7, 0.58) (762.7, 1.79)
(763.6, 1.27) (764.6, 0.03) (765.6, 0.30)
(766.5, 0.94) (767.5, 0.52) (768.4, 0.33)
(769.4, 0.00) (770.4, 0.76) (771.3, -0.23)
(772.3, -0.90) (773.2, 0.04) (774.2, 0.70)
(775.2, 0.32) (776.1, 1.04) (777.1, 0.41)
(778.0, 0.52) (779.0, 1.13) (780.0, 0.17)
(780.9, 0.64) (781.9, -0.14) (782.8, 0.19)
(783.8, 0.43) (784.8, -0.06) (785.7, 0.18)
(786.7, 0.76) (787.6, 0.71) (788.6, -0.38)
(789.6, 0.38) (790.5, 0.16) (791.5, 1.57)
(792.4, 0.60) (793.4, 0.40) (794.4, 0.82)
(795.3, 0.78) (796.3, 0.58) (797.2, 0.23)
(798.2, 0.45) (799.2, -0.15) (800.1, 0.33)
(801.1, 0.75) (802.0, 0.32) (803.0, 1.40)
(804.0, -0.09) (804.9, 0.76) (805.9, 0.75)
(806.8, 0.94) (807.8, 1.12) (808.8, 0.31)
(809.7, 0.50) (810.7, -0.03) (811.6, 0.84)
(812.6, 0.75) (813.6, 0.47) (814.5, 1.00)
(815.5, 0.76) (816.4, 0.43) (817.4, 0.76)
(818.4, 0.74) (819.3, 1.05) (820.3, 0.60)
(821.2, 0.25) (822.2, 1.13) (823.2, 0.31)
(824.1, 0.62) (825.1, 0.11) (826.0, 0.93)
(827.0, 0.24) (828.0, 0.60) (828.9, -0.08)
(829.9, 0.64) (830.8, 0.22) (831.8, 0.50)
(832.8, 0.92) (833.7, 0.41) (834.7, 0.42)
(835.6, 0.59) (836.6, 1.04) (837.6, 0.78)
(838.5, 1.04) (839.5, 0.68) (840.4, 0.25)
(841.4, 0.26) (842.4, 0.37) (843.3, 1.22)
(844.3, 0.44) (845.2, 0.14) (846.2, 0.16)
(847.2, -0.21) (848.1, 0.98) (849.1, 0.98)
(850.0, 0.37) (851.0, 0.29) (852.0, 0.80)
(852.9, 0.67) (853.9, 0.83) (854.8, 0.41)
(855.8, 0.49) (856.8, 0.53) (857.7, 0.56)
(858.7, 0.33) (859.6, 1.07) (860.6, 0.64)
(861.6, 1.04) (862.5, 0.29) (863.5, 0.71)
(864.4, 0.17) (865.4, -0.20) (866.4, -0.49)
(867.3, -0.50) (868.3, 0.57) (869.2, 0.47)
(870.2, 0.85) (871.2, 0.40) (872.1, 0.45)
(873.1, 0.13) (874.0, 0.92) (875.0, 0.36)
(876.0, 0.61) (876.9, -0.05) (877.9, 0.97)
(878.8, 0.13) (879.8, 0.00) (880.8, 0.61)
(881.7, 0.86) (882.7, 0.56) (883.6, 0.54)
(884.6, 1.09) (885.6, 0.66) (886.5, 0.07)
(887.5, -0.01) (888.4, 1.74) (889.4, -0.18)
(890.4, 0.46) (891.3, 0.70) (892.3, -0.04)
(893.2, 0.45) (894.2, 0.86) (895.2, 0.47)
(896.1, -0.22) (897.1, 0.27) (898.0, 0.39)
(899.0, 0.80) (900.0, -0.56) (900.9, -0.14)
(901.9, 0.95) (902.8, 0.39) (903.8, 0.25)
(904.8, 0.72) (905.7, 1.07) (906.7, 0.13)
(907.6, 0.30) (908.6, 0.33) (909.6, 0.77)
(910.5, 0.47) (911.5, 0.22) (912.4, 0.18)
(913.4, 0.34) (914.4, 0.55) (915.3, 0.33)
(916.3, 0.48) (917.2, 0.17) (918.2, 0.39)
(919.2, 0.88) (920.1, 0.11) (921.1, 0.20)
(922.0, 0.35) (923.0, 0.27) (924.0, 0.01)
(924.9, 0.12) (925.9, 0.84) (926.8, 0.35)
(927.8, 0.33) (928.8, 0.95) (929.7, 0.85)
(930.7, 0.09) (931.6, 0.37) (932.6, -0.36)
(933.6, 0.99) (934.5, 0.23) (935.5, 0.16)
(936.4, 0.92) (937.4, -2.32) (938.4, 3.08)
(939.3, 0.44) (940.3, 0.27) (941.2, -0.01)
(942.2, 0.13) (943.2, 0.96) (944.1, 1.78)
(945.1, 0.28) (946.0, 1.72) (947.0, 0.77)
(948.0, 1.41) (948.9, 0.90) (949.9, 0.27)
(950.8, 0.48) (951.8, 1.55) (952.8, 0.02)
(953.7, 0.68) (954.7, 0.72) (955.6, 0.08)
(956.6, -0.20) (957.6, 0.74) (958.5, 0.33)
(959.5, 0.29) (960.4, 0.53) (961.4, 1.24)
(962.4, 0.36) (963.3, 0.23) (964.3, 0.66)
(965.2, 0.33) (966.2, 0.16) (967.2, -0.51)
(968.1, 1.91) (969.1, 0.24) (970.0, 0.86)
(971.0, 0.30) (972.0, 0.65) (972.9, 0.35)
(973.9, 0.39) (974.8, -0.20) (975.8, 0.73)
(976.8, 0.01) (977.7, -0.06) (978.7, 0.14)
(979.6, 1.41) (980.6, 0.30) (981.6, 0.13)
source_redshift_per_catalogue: 0.37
